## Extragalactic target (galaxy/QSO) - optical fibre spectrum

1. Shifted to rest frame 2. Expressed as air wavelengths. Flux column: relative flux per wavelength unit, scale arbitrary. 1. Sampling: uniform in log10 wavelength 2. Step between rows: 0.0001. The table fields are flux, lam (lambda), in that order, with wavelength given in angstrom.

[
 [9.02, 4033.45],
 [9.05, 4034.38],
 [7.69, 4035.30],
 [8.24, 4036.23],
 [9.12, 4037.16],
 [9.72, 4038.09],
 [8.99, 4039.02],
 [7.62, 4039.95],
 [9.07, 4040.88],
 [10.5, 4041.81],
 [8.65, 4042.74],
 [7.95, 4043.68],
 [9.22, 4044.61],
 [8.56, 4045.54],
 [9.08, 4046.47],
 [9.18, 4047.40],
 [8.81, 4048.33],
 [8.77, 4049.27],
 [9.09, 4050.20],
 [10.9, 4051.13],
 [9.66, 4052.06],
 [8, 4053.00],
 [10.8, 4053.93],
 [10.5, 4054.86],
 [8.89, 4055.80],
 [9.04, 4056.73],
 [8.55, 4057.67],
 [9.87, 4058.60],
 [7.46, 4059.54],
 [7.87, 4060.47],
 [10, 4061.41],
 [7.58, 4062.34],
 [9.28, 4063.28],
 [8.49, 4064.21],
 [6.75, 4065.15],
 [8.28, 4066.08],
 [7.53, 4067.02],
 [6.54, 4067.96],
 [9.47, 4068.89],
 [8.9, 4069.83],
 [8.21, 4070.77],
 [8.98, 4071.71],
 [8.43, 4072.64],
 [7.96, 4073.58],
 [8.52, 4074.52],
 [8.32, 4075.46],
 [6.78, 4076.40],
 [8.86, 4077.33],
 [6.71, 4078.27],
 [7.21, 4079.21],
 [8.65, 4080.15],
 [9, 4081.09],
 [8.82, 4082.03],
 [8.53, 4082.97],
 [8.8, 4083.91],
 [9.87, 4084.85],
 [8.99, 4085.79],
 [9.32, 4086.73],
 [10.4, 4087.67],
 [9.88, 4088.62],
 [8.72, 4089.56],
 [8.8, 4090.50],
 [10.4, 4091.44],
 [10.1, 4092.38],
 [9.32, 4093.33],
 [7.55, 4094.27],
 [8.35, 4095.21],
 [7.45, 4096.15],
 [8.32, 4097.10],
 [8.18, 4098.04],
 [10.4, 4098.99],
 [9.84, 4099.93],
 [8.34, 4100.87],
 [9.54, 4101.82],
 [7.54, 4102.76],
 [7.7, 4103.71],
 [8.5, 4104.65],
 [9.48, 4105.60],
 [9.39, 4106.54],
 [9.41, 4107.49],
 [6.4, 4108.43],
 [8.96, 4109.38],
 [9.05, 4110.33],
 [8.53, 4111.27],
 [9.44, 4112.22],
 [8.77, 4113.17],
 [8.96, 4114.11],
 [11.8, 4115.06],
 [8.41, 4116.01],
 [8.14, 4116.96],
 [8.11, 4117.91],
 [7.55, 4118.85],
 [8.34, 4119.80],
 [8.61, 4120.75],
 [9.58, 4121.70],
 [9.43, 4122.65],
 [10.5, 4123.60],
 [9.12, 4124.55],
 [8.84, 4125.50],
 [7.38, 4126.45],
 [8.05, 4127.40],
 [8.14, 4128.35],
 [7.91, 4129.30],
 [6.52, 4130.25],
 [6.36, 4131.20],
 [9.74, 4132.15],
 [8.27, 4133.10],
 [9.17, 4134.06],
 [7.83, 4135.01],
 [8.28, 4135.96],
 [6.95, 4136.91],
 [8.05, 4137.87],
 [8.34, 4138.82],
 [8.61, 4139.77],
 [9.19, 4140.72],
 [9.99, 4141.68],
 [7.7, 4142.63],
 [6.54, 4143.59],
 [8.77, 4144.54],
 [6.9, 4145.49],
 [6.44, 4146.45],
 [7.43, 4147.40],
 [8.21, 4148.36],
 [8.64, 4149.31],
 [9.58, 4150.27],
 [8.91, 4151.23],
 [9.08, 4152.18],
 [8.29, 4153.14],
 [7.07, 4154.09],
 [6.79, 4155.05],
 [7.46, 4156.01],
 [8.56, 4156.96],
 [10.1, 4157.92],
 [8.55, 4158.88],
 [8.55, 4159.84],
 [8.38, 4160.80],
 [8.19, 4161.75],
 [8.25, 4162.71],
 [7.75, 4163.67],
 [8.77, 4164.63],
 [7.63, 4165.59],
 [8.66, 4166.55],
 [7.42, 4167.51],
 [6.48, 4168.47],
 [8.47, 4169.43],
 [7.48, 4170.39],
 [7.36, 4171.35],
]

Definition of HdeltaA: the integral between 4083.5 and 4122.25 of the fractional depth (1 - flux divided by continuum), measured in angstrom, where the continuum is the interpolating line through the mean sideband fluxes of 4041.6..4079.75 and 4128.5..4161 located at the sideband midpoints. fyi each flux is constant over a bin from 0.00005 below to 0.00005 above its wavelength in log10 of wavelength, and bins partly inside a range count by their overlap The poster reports -2.4 angstrom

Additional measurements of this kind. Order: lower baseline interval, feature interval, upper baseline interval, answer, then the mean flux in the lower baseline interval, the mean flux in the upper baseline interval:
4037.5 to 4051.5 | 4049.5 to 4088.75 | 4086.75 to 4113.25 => 1.3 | 9.06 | 8.89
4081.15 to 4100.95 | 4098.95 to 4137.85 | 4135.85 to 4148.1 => -0.6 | 9.08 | 7.93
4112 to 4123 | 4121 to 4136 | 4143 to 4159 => 0.3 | 8.91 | 8.06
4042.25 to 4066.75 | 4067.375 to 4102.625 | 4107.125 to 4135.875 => 0.2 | 8.88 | 8.57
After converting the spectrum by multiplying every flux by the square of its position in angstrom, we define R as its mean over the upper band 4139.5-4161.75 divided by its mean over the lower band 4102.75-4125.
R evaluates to 0.95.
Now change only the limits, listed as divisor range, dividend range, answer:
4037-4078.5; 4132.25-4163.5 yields 0.99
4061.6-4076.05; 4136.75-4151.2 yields 1.02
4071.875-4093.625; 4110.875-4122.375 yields 1.02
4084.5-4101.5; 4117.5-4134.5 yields 0.94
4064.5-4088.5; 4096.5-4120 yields 1.06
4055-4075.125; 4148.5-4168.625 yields 1.03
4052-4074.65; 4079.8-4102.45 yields 1.07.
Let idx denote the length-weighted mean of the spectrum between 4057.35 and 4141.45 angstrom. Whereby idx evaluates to 8.58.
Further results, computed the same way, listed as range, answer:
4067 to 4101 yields 8.68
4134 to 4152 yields 8.18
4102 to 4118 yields 8.77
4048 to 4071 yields 8.77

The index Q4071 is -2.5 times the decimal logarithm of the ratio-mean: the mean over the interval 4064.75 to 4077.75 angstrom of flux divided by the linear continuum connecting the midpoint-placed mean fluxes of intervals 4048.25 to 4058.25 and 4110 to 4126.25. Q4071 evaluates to 0.14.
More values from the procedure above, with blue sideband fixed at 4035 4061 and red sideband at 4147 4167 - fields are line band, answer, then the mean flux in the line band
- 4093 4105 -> 0.02 mag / 8.54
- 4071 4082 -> 0.08 mag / 8.16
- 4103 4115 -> -0.02 mag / 8.8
